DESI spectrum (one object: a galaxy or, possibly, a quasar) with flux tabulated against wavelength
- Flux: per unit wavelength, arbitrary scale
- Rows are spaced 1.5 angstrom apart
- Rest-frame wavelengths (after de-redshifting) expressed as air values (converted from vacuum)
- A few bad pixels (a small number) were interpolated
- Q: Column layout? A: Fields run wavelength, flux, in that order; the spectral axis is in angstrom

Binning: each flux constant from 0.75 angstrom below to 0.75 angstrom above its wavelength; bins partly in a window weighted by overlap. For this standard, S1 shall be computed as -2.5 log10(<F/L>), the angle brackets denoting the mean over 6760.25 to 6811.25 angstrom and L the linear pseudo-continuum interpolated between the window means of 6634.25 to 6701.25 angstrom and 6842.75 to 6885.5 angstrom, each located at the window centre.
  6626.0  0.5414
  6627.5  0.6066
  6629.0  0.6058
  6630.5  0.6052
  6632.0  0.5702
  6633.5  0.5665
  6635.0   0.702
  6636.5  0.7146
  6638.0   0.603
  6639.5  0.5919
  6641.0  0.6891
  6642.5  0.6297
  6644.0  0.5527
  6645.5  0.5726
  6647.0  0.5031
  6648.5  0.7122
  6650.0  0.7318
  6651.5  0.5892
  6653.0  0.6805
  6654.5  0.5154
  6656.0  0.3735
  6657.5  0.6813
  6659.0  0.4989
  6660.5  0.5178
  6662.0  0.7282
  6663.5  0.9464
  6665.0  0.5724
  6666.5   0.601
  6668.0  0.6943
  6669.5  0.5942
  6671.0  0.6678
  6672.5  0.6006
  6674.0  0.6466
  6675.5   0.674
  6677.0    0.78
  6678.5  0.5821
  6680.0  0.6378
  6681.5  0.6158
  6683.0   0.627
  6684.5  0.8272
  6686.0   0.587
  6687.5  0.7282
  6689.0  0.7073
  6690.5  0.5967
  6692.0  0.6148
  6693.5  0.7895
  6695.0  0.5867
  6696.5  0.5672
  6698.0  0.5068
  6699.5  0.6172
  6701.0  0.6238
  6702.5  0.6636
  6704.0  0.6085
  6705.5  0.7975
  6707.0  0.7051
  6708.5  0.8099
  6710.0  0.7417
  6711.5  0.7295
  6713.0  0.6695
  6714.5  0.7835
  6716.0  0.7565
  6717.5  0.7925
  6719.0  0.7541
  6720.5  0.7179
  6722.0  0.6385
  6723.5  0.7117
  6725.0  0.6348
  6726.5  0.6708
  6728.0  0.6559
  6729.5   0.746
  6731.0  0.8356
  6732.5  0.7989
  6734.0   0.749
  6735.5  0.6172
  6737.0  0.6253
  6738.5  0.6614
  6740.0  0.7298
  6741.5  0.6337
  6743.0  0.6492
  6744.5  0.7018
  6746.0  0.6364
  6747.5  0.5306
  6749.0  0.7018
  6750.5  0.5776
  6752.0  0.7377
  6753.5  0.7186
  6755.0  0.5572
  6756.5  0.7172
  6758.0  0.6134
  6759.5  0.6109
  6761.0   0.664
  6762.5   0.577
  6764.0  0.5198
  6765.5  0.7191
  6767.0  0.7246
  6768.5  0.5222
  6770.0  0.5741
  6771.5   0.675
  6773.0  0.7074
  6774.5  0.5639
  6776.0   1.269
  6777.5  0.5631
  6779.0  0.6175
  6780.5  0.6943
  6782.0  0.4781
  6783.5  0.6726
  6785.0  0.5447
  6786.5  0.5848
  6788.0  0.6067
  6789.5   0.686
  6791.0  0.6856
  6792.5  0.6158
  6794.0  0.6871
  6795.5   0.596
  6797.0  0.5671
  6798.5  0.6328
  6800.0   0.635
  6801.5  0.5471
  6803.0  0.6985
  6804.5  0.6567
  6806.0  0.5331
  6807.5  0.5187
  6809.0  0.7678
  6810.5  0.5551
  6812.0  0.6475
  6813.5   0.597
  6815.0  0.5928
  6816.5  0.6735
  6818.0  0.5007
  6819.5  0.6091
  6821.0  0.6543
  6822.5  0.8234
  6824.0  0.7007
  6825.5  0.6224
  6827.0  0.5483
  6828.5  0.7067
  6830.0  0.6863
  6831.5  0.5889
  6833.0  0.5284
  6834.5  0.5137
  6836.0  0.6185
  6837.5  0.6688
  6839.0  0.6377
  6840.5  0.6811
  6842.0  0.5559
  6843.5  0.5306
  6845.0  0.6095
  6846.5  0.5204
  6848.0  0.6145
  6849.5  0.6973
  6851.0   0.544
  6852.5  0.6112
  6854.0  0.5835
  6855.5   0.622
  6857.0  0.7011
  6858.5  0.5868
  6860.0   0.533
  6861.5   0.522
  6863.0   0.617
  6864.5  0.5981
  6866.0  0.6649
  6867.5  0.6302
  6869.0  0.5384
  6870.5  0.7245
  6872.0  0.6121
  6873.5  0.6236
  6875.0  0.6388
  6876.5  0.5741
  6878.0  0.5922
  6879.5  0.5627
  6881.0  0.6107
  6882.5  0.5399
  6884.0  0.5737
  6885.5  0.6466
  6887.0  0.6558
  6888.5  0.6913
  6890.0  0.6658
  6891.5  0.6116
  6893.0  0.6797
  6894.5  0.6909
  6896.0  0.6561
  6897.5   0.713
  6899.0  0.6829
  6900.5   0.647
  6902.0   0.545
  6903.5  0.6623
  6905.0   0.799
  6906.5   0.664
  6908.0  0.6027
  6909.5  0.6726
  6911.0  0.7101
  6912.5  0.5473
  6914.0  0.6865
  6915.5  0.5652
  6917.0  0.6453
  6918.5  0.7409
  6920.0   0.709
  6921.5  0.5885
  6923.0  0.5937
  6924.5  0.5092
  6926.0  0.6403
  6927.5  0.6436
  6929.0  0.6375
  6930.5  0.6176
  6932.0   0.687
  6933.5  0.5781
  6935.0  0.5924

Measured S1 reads -0.04 mag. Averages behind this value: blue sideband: 0.635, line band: 0.637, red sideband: 0.6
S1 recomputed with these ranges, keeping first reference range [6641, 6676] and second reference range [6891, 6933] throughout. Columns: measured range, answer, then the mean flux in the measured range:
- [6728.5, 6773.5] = -0.05 mag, 0.661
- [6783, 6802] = 0.03 mag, 0.62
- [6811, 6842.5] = 0.02 mag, 0.626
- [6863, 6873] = 0.03 mag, 0.627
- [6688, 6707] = -0.03 mag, 0.644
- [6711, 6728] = -0.14 mag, 0.712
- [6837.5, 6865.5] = 0.07 mag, 0.601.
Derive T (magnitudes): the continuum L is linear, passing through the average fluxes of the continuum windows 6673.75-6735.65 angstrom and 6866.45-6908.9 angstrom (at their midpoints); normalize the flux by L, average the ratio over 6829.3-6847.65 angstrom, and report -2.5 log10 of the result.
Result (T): 0.098 mag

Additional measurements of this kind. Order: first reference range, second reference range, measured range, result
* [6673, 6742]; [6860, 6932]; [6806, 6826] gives 0.04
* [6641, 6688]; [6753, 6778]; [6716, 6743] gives -0.08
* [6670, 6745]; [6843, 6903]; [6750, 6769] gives 0.04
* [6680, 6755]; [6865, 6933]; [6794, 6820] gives 0.09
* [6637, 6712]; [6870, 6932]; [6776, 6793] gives 0.00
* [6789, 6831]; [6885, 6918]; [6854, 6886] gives 0.08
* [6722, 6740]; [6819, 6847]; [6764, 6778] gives -0.04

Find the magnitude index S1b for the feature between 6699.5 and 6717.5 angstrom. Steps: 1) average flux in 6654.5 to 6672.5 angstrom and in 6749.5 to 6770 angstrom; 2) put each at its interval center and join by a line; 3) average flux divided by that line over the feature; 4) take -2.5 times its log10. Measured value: -0.15 mag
